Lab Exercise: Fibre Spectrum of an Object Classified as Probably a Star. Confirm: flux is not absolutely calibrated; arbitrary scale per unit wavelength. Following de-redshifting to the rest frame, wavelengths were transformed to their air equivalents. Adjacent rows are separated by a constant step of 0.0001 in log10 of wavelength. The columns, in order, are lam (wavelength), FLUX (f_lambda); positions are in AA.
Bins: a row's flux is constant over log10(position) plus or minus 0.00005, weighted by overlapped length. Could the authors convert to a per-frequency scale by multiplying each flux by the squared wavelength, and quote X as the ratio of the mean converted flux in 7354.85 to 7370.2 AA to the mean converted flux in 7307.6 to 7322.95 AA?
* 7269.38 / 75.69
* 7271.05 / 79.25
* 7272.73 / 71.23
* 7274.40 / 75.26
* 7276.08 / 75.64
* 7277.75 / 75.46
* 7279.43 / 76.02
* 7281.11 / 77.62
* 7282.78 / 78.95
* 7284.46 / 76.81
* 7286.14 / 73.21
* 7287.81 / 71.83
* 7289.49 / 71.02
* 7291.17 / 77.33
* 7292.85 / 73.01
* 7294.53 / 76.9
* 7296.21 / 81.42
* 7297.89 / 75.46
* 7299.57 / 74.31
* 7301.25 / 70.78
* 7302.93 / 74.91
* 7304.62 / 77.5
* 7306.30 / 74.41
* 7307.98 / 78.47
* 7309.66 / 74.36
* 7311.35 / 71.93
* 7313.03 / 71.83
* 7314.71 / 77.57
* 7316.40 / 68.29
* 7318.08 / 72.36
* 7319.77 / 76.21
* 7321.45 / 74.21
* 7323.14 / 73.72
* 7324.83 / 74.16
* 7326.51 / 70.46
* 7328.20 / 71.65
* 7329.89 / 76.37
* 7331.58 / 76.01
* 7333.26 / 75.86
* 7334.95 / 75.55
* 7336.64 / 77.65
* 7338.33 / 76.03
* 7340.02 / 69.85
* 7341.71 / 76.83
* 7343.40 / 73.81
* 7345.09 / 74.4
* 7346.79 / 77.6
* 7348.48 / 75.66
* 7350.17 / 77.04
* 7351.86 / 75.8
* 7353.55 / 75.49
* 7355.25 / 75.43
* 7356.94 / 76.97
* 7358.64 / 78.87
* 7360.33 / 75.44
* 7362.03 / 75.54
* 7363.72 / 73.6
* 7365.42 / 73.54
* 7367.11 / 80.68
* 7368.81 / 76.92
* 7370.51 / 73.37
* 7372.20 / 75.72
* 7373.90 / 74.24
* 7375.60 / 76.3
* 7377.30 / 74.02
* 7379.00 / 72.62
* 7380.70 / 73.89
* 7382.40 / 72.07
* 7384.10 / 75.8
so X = 1.05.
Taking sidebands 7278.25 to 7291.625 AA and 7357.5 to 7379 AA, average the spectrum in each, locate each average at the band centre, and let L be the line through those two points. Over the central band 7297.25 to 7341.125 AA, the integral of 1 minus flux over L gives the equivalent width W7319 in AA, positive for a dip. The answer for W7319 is 0.68 AA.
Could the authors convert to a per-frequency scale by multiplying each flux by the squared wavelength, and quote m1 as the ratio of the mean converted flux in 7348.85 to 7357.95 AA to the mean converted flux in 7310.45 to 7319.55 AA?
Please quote 1.06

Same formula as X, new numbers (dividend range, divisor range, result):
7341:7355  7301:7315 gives 1.03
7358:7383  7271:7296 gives 1.02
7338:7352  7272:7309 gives 1.01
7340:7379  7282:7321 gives 1.03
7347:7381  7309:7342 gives 1.03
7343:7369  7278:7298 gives 1.02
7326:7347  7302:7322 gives 1.01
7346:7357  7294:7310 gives 1.02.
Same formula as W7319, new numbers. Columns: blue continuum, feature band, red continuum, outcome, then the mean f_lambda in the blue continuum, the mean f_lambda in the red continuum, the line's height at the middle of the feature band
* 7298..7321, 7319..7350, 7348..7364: 0.1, 74.1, 76.1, 75.2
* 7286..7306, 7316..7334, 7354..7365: 0.4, 74.9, 75.8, 75.3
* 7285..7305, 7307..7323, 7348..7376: 0.3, 74.8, 75.9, 75.1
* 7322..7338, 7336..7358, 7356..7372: -0.1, 74.6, 76.1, 75.4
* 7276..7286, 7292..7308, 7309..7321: -0.2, 76.6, 73.2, 74.7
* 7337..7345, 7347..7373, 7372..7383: -0.6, 74.4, 74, 74.2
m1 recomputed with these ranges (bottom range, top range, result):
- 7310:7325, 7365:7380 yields 1.04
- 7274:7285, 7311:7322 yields 0.97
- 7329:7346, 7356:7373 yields 1.02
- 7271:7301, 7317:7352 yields 1.00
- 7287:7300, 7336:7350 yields 1.01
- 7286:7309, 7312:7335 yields 0.99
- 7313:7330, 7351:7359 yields 1.05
